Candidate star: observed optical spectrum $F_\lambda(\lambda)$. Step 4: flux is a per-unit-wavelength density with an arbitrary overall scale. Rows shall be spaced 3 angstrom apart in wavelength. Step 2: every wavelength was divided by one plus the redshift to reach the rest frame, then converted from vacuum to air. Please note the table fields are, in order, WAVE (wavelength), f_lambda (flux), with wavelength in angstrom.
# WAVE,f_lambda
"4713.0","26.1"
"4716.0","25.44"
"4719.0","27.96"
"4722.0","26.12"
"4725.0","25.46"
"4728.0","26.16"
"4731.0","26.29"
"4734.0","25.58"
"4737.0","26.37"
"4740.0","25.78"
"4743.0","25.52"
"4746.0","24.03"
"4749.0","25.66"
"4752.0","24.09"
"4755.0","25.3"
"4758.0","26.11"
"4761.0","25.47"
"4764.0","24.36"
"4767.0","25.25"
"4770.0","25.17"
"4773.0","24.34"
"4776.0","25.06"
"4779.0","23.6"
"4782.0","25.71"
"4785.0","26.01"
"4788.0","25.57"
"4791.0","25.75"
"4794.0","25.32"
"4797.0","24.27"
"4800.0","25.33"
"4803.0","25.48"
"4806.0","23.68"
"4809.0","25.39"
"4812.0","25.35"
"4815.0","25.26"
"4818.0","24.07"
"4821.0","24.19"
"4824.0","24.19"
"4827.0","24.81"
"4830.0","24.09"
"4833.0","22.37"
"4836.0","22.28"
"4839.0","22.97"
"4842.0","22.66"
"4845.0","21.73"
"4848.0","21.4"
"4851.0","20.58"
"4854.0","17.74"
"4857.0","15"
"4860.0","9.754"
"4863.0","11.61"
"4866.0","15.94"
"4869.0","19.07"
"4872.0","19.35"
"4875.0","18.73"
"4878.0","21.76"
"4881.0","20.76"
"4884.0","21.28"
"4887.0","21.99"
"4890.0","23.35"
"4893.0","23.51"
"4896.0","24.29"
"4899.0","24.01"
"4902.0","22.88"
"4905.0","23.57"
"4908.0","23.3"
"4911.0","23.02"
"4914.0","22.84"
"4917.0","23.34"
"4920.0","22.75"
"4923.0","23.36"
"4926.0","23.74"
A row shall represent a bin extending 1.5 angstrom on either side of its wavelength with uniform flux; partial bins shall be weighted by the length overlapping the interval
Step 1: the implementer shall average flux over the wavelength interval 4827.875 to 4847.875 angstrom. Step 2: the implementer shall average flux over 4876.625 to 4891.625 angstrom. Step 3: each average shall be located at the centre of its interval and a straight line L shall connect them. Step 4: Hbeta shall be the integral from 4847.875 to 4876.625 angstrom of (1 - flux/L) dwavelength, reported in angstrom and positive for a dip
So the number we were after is 7.1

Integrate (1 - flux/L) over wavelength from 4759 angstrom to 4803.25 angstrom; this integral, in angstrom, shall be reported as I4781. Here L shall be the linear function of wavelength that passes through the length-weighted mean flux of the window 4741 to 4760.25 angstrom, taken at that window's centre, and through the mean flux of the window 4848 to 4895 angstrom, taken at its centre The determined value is -3.0 angstrom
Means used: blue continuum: 25.1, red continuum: 18.8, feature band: 25.1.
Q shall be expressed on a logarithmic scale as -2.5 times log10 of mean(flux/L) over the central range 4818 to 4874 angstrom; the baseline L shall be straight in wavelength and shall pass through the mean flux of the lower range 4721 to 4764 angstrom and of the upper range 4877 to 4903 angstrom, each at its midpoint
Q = 0.17 mag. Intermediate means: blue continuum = 25.5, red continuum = 22.7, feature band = 20.1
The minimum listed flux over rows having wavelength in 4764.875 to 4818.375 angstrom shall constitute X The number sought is 23.6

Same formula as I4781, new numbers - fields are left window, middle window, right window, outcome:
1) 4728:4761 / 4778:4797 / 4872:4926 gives -0.5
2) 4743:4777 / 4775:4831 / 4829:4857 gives -4.4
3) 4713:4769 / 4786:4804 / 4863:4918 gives -0.9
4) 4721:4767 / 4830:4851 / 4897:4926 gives 1.7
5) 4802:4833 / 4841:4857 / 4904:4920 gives 2.6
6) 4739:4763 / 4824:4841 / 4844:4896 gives -1.8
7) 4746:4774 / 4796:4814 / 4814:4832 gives -0.3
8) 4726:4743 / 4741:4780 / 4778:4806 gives 1.0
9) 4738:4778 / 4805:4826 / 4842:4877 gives -3.8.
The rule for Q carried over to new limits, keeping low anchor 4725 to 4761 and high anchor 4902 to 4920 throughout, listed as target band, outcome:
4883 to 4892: 0.05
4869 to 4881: 0.19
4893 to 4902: -0.02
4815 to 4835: 0.02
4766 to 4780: 0.02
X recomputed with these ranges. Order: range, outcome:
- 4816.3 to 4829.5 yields 24.07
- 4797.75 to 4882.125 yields 9.754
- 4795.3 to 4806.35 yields 23.68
